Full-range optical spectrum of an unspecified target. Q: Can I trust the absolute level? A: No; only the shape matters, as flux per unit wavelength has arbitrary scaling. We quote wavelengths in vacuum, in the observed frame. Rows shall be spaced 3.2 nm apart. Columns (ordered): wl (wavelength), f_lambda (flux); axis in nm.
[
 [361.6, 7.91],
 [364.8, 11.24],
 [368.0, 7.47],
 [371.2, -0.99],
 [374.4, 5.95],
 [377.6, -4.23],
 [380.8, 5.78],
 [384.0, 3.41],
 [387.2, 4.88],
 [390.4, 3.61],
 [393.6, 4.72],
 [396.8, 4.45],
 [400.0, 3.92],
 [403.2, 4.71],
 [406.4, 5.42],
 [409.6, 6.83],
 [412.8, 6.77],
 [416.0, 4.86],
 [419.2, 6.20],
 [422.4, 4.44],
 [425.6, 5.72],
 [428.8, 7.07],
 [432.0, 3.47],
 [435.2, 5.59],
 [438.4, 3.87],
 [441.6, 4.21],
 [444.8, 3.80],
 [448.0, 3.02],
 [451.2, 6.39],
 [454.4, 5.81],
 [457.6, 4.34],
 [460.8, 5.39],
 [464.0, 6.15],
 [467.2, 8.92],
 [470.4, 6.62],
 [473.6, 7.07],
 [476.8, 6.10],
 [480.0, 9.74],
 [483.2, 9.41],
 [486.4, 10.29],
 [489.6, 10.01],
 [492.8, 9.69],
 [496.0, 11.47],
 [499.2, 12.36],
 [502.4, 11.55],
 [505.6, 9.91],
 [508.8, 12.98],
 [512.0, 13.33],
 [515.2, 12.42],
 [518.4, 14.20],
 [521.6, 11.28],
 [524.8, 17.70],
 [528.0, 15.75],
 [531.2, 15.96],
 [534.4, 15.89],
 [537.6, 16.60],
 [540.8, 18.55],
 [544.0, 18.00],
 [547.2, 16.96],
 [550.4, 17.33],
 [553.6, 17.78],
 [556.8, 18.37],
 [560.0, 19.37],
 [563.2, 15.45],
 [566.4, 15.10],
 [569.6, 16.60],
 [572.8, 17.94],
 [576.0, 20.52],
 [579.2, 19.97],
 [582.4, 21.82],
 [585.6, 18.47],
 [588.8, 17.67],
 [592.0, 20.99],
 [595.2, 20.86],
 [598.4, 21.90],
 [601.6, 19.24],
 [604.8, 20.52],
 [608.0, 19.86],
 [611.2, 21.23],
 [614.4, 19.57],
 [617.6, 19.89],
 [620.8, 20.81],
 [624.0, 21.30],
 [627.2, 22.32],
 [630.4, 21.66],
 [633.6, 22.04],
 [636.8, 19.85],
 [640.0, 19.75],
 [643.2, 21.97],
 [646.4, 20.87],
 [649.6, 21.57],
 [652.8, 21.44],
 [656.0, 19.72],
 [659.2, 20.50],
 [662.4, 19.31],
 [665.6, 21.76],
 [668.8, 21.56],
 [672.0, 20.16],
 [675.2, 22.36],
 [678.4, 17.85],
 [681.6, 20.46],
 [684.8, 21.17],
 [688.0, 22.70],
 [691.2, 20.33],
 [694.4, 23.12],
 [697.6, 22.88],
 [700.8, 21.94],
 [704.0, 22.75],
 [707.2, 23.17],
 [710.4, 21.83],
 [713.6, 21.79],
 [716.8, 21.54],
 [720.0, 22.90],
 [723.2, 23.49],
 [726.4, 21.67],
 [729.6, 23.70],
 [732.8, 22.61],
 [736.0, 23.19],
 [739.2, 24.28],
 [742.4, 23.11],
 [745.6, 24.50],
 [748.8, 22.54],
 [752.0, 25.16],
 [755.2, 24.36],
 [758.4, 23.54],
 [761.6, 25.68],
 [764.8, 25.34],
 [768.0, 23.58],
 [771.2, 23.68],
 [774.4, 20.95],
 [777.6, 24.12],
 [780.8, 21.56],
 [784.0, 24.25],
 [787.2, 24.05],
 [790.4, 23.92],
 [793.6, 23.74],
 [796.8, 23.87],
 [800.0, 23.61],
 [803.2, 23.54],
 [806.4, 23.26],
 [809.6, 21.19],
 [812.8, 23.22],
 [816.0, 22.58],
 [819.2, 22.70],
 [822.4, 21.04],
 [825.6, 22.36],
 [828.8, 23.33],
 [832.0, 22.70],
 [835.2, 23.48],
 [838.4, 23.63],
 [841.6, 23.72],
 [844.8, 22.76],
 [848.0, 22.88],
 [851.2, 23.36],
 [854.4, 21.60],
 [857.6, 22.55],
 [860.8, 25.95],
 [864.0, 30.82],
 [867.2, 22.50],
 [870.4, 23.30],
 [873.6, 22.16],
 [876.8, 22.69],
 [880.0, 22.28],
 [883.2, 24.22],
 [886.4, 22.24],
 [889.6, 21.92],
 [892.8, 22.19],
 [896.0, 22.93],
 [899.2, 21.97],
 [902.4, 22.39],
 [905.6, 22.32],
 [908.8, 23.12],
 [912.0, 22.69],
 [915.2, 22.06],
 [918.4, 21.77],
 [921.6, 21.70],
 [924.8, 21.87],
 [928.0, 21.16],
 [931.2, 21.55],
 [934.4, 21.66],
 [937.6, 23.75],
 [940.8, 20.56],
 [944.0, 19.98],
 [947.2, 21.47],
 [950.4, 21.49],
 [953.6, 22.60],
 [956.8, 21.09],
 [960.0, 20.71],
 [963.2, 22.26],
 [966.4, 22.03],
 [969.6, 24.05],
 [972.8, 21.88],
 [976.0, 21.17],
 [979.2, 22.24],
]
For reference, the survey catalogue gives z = 0.31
